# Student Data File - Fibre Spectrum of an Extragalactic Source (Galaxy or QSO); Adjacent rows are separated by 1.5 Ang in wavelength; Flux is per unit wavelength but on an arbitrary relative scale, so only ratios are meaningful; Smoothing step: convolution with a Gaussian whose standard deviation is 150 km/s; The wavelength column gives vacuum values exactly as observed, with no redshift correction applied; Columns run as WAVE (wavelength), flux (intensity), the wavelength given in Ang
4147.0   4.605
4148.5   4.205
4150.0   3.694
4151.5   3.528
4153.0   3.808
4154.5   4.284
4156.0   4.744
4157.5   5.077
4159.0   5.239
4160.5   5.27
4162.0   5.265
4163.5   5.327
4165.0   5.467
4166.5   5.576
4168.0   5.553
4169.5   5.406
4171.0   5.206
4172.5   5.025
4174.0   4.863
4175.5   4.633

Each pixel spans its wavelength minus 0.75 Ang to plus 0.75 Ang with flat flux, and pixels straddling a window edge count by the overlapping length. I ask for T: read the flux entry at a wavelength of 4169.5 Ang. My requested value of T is 5.406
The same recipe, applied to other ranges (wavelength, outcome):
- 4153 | 3.808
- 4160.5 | 5.27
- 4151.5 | 3.528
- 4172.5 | 5.025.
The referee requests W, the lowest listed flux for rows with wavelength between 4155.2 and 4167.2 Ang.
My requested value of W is 4.744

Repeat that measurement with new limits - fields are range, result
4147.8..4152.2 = 3.528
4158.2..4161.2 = 5.239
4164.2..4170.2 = 5.406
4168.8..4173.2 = 5.025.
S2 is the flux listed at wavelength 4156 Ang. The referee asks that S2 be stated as 4.744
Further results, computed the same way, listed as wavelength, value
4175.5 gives 4.633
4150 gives 3.694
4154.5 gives 4.284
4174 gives 4.863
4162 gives 5.265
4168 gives 5.553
